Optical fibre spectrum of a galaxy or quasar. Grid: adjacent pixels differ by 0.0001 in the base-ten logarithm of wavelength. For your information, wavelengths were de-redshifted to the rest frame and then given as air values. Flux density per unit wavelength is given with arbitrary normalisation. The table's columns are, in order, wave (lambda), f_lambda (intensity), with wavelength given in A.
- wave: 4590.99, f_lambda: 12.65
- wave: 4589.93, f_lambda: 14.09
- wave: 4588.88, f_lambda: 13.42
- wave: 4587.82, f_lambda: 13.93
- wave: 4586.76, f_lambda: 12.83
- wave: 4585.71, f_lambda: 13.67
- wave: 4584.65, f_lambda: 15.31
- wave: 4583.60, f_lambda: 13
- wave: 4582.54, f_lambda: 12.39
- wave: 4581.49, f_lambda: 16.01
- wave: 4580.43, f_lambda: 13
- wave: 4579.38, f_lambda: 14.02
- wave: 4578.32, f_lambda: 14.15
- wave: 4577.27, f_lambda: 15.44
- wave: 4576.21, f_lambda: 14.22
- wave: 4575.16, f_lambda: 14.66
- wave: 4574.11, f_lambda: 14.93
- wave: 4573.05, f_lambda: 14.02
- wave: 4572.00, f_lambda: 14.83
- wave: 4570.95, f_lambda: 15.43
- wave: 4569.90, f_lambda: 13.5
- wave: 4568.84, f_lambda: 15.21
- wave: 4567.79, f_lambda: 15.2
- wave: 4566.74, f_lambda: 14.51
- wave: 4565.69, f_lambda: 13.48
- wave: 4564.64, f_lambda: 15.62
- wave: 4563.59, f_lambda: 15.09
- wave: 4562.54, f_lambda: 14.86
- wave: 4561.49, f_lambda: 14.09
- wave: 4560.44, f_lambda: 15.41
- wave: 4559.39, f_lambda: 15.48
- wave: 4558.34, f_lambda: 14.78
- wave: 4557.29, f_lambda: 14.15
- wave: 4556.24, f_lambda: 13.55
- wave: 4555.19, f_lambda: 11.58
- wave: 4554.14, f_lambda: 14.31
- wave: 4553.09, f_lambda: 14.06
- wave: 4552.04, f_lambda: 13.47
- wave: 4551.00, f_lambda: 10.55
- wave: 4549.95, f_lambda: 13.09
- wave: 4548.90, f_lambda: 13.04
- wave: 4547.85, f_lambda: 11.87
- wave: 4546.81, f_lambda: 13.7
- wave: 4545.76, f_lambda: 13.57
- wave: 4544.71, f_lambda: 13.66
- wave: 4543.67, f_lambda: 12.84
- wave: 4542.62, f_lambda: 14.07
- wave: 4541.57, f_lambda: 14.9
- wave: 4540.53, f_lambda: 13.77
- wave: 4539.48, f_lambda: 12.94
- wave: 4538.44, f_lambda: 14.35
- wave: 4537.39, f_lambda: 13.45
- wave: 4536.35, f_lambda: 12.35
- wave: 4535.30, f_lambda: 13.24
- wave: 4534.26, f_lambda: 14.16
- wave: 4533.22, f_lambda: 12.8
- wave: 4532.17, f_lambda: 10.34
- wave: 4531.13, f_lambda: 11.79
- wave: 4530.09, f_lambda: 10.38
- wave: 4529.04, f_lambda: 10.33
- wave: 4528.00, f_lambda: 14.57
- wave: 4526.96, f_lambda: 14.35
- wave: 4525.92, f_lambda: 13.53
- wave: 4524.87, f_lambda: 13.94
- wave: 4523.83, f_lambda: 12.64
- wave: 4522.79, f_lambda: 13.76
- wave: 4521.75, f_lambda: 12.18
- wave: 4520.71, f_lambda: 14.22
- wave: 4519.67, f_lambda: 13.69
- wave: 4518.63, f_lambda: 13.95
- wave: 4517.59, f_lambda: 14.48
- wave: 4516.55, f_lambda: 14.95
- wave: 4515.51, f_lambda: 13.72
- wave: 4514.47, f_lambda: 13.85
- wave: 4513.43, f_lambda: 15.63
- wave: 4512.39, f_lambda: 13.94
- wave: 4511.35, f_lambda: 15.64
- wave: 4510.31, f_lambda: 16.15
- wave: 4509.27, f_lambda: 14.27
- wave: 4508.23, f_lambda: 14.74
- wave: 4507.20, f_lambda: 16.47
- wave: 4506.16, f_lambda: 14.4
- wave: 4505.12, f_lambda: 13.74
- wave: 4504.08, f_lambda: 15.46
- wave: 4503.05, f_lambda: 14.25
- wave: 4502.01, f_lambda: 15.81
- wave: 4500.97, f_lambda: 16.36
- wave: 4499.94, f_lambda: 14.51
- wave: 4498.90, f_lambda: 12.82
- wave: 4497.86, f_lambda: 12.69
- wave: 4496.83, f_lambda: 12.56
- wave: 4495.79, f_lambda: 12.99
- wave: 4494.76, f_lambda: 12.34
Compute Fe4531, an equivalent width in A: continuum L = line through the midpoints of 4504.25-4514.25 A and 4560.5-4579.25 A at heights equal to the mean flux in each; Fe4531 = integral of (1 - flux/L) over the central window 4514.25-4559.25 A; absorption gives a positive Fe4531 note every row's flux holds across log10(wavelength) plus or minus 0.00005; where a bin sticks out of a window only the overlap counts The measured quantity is 4.7 A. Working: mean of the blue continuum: 15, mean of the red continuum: 14.7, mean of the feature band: 13.3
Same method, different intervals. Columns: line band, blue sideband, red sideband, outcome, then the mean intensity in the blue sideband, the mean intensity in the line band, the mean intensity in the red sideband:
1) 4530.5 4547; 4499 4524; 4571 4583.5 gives 1.4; 14.5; 13.2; 14.3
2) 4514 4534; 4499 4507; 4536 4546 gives 1.5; 14.9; 13.1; 13.6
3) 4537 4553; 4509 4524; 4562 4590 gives 1.1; 14.2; 13.3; 14.3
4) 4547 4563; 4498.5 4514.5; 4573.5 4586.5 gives 0.9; 14.9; 13.6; 14.2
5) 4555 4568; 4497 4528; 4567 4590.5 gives -0.2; 14.3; 14.5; 14.2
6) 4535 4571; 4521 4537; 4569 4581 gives -0.6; 12.7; 13.8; 14.4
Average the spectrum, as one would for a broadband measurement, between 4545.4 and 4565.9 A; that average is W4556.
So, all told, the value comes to 13.8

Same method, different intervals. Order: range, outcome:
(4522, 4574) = 13.6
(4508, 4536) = 13.6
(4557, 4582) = 14.7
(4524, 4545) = 13.1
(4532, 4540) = 13.1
